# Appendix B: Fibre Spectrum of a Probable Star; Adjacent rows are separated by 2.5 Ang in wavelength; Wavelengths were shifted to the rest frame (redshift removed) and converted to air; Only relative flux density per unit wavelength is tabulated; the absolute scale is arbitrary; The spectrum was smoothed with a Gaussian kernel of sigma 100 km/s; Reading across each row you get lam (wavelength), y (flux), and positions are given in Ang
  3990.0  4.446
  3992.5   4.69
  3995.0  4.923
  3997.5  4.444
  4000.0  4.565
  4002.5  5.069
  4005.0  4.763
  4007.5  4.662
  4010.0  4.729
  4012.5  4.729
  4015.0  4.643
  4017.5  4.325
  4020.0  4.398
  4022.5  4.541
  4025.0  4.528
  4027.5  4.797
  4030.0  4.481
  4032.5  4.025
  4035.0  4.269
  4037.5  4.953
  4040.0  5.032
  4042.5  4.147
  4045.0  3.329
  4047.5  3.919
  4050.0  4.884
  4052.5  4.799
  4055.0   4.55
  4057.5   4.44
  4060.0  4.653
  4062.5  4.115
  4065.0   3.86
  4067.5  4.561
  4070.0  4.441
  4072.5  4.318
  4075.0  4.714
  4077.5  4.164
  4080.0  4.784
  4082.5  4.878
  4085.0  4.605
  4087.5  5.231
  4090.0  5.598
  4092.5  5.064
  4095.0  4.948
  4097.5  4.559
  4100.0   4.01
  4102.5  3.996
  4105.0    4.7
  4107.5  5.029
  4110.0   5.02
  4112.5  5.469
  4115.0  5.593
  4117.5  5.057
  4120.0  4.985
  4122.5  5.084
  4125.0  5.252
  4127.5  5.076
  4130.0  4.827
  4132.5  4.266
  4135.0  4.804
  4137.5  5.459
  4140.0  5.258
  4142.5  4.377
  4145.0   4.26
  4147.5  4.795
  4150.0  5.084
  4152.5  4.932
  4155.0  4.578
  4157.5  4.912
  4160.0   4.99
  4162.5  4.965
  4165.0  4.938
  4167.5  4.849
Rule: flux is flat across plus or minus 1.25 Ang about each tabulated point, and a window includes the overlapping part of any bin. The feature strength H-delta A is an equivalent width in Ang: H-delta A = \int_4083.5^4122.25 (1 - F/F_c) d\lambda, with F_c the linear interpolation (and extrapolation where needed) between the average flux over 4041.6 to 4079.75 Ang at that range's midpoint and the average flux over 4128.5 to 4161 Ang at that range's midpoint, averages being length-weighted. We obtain -2.97 Ang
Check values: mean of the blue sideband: 4.34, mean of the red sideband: 4.81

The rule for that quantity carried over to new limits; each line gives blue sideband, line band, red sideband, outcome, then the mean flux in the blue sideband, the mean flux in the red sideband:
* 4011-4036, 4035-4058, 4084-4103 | 0.7 Ang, 4.48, 4.78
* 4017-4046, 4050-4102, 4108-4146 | 0.8 Ang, 4.41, 4.99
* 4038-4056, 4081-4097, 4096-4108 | -2.2 Ang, 4.4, 4.43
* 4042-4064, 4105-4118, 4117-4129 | -0.6 Ang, 4.32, 5.09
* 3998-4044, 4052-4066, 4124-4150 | 0.8 Ang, 4.58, 4.85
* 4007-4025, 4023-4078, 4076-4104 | 2.6 Ang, 4.57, 4.71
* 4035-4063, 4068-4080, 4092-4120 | 0.4 Ang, 4.44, 4.86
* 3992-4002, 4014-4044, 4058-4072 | 0.1 Ang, 4.68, 4.33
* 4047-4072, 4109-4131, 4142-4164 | -2.4 Ang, 4.43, 4.78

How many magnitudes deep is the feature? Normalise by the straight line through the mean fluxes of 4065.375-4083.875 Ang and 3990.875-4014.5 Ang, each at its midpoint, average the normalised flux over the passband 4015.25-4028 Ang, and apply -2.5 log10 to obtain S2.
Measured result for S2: 0.037 mag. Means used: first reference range 4.72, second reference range 4.52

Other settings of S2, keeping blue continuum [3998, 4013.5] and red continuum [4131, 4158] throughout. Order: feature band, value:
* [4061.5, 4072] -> 0.12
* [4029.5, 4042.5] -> 0.05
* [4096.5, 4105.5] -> 0.12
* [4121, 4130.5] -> -0.06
